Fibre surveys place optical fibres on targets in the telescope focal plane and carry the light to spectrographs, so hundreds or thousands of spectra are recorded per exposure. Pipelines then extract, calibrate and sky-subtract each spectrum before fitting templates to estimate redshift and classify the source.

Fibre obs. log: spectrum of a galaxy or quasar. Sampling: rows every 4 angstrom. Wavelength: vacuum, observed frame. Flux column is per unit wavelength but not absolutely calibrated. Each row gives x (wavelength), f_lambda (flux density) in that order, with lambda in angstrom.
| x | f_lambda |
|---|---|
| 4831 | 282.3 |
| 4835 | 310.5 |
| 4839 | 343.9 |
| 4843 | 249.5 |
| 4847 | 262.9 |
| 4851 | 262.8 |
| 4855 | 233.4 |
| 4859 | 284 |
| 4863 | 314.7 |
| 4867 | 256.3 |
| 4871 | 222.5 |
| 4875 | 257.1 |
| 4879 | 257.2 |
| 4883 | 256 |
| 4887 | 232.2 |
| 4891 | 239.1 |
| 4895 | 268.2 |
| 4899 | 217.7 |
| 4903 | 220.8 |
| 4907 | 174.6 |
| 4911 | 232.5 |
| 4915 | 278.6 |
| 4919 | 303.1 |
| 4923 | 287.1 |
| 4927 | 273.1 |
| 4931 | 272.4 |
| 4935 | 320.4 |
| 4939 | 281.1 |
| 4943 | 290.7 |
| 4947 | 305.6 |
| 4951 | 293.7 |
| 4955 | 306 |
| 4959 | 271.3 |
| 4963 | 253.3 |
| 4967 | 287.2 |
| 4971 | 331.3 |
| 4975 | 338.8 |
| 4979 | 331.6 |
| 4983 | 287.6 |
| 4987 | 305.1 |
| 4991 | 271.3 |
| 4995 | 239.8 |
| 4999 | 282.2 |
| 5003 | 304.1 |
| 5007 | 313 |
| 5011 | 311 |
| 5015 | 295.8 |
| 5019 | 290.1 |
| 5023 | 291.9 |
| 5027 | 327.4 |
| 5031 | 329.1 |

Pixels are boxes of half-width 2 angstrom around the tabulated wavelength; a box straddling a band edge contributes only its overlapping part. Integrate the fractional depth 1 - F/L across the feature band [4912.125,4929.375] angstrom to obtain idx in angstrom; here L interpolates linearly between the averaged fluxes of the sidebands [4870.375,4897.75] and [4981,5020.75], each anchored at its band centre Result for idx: -1.41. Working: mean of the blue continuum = 248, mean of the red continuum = 290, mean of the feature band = 283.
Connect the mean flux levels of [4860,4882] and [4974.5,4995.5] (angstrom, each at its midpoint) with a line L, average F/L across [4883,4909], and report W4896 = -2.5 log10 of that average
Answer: 0.183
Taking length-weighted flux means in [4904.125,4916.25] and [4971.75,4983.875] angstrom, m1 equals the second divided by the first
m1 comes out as 1.4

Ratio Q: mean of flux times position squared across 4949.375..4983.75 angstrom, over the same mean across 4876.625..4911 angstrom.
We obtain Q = 1.3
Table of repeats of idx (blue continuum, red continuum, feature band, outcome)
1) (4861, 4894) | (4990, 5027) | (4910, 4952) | -2.6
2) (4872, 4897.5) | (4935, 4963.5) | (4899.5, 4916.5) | 2.6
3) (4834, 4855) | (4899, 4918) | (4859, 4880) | -0.3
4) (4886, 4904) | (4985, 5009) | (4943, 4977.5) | -3.9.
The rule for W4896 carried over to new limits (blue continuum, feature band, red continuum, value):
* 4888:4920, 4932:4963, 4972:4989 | -0.03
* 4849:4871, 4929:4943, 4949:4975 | -0.02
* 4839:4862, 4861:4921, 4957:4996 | 0.11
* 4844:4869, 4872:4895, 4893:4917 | 0.00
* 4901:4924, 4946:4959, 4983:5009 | -0.12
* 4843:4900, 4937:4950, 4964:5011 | -0.04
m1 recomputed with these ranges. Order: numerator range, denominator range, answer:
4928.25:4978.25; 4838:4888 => 1.13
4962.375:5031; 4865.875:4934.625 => 1.19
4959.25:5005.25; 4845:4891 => 1.14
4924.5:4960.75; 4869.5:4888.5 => 1.18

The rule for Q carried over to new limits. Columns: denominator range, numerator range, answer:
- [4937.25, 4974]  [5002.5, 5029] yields 1.07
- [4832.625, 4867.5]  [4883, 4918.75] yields 0.86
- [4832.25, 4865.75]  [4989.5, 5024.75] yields 1.09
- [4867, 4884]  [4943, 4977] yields 1.24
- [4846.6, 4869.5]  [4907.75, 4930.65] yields 1.03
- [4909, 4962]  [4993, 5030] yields 1.07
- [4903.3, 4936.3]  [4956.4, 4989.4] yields 1.16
